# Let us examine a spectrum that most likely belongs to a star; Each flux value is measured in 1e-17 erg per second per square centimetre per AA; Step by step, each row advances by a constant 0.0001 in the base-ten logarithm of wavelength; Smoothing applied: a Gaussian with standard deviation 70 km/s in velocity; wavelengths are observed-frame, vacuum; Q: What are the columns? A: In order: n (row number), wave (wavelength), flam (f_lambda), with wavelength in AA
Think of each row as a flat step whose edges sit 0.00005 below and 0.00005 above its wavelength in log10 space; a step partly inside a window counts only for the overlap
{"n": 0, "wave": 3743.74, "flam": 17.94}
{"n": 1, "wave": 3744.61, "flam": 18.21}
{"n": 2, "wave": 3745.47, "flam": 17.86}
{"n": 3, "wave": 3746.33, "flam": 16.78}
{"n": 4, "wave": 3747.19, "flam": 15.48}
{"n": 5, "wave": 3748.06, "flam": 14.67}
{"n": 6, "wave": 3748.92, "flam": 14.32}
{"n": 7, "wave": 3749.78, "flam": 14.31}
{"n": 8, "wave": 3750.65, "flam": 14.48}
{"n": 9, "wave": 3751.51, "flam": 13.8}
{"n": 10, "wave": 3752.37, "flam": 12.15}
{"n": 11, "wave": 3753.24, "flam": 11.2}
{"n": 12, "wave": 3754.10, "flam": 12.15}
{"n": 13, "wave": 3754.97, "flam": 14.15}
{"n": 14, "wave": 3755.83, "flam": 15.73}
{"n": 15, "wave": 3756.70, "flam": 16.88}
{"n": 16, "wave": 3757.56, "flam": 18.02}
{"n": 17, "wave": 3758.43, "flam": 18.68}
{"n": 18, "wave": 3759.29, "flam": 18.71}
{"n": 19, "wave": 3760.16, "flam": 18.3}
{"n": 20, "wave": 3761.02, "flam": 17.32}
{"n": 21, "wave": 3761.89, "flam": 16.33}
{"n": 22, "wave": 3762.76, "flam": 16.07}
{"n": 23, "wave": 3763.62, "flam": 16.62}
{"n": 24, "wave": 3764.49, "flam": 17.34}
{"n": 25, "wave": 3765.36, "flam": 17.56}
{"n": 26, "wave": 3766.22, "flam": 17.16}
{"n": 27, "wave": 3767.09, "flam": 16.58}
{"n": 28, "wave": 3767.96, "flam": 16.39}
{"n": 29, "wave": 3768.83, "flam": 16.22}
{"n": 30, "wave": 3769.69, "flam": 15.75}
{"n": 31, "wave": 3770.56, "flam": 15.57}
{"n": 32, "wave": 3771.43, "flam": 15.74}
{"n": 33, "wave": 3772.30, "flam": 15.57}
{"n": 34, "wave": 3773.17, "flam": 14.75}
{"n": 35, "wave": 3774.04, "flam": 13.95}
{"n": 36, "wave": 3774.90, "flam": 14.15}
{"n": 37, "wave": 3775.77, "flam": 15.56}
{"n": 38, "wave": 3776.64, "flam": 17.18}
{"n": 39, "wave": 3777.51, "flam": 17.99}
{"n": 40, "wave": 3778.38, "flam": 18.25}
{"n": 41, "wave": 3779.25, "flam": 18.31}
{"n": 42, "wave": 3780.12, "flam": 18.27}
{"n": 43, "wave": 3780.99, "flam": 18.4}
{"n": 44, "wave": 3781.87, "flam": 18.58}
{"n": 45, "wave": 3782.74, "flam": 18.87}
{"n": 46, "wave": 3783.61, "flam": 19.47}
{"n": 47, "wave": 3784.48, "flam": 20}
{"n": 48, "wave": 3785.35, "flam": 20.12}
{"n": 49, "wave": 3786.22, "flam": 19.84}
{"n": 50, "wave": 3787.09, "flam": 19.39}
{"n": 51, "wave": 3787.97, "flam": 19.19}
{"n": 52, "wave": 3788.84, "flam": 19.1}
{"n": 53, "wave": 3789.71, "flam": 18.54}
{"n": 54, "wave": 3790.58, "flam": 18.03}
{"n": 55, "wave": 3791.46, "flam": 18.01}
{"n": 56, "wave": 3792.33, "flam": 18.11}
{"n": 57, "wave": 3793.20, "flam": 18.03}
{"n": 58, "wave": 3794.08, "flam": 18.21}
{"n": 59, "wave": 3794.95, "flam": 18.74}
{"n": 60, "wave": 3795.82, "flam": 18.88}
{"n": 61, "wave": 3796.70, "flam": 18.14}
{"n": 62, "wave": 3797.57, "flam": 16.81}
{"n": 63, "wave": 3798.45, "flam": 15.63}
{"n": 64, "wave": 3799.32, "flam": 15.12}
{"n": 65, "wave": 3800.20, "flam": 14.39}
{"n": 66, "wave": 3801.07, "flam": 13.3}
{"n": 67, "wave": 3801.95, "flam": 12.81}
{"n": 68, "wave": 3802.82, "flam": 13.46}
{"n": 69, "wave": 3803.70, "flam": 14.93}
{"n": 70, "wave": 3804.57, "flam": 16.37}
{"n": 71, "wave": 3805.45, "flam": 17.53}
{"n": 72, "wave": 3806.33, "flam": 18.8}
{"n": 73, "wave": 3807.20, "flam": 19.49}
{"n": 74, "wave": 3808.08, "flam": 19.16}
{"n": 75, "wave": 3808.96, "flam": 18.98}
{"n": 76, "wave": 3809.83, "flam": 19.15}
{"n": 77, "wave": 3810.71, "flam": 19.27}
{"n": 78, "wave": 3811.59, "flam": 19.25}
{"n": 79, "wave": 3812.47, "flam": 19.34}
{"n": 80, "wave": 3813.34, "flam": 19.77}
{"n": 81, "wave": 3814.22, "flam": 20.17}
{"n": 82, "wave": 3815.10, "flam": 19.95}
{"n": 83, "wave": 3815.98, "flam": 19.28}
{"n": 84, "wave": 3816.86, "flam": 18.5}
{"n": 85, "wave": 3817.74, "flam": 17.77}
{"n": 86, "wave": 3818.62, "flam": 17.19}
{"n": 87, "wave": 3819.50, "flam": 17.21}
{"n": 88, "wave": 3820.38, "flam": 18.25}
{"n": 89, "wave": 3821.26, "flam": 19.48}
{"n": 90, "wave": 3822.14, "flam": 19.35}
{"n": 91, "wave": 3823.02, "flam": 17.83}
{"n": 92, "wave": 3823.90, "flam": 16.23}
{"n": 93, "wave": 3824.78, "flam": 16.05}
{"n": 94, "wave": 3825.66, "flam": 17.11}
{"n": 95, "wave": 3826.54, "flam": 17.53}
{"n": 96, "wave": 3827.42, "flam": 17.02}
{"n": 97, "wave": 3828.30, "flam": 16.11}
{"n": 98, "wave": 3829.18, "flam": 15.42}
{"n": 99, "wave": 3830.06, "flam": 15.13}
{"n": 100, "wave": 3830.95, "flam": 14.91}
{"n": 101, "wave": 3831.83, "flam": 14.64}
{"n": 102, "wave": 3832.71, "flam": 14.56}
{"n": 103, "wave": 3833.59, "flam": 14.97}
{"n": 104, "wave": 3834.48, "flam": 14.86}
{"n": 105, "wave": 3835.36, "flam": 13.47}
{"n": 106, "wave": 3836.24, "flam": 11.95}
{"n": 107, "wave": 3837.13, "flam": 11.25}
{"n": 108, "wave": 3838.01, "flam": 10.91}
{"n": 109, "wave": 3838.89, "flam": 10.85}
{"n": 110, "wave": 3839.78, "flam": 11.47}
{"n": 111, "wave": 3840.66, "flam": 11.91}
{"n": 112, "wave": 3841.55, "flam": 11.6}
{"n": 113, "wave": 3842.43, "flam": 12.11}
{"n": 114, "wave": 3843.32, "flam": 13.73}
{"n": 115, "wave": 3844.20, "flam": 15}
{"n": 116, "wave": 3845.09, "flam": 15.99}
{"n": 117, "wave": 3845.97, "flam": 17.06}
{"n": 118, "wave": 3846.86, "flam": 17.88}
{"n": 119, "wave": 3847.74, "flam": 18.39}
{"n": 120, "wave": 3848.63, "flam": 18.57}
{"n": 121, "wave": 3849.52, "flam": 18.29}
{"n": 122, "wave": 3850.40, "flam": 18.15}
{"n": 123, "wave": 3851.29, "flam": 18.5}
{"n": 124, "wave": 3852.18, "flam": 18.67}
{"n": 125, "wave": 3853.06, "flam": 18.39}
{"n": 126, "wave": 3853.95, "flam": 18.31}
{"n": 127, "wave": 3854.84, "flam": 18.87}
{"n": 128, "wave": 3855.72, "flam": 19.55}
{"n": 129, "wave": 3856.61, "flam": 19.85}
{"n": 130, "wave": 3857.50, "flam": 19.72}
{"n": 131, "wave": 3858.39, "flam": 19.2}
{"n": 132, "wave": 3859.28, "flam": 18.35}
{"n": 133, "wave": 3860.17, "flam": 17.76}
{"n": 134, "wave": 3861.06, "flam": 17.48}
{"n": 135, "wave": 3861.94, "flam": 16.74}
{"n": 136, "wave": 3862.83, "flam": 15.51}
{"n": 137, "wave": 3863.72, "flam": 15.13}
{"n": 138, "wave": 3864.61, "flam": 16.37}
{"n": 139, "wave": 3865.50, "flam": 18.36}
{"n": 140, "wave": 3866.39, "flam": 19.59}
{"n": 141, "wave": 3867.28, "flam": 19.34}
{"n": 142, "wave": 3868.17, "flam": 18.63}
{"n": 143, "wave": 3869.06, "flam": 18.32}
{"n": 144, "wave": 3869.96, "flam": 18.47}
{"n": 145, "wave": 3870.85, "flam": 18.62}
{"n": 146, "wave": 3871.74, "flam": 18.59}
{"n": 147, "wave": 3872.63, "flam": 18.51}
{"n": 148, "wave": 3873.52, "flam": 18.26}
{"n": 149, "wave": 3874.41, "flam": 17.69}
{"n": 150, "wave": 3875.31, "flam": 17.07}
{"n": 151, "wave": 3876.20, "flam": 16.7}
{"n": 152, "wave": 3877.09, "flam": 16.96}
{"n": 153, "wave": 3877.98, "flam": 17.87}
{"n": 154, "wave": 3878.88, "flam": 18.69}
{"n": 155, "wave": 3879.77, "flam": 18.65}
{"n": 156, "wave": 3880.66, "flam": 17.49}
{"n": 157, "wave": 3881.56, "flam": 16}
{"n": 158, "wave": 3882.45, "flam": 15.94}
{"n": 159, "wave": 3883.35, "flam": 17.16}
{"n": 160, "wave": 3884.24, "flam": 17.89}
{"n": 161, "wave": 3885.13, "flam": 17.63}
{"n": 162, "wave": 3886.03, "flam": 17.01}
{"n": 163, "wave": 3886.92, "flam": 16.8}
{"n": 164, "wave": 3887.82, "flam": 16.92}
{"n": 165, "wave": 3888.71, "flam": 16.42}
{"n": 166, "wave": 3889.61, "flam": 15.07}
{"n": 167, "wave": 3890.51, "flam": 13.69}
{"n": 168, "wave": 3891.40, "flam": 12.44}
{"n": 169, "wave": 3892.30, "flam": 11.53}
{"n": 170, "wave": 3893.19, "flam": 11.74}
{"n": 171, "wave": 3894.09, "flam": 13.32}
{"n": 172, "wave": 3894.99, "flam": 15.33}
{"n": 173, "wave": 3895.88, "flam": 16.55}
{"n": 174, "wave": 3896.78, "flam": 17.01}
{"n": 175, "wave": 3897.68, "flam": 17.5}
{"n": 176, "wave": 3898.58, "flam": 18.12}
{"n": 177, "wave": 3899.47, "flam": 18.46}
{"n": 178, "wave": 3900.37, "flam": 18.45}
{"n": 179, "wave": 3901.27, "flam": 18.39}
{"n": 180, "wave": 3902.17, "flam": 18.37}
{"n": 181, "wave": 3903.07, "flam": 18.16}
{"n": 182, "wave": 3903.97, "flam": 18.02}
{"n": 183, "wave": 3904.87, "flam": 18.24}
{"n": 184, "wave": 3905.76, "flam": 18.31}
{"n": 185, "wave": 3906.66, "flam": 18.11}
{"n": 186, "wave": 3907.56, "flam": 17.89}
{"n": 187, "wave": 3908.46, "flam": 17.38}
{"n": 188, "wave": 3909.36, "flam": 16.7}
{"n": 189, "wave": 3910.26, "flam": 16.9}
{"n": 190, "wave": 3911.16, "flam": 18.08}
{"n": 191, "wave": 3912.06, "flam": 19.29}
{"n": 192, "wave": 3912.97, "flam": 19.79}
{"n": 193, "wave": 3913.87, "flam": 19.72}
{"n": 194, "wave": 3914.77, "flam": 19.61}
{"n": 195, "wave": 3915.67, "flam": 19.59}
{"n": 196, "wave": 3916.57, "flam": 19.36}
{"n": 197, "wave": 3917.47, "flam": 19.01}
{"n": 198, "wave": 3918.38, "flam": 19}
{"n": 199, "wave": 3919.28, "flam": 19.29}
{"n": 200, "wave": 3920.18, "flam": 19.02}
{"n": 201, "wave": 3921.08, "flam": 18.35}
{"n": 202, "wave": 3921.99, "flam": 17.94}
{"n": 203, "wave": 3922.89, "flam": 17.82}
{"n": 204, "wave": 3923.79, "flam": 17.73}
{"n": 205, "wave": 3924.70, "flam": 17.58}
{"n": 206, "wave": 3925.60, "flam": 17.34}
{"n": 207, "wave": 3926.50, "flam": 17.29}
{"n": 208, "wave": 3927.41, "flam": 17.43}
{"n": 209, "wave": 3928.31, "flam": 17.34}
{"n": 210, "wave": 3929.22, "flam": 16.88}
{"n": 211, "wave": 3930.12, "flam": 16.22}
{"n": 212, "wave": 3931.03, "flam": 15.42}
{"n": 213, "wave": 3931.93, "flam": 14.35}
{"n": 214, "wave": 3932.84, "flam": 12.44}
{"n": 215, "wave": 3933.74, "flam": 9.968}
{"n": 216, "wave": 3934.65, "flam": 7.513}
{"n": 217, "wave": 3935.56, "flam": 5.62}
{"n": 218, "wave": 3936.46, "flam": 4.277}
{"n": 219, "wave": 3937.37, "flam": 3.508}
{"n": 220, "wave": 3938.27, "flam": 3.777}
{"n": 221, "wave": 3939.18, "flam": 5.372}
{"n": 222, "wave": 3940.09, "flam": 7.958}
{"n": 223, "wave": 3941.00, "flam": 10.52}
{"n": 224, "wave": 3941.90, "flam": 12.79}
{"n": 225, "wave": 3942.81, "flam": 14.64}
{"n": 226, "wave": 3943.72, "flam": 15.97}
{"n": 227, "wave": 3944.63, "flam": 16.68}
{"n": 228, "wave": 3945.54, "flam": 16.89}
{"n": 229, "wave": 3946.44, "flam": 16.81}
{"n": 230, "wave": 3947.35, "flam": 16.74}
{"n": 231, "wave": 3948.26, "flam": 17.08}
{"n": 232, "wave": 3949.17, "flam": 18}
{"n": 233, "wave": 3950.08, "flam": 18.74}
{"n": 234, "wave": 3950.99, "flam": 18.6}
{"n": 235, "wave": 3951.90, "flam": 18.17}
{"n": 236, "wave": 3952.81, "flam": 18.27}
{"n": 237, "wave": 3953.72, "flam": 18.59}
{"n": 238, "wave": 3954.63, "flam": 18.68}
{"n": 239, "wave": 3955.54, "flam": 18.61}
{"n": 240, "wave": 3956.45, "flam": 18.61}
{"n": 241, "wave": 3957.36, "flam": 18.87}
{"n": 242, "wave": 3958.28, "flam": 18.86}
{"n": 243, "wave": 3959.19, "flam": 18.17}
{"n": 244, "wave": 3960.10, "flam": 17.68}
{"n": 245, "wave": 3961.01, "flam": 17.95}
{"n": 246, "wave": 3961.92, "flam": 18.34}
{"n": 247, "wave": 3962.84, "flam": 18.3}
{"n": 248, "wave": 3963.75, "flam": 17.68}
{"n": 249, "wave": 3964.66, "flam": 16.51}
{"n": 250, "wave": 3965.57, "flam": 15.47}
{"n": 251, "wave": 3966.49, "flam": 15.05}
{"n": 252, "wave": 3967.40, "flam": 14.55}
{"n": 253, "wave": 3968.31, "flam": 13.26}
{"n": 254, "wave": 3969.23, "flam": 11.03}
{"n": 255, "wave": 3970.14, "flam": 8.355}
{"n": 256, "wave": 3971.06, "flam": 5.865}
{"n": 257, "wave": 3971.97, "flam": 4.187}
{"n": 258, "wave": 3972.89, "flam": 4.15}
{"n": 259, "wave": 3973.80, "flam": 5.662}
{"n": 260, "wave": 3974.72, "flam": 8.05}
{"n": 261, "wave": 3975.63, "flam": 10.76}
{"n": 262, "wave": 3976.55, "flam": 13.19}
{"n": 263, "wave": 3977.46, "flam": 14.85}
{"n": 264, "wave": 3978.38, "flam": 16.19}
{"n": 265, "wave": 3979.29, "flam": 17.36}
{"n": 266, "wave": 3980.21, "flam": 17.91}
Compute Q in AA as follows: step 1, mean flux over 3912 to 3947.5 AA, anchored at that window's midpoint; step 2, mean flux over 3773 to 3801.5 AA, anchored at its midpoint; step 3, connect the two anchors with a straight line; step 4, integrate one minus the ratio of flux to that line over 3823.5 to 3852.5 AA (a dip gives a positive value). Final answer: 2.6 AA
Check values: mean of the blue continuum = 17.6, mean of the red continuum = 14.8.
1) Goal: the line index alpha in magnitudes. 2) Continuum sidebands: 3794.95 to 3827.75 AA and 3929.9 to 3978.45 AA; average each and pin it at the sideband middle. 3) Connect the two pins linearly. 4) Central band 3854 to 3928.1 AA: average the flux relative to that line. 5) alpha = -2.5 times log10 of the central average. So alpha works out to -0.15 mag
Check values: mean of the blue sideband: 17.6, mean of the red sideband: 13.6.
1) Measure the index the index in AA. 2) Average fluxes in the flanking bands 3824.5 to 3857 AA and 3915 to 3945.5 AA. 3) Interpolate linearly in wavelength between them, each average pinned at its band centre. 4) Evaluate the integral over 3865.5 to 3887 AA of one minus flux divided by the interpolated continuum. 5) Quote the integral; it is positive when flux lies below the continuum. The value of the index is -3.9 AA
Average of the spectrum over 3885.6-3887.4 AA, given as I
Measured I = 16.9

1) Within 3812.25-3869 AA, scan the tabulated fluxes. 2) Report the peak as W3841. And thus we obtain 20.17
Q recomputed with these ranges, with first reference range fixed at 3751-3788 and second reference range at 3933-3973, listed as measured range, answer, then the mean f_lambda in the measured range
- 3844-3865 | -3.3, 17.9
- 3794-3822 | -2.6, 17.7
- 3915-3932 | -4.1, 17.8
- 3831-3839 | 1.3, 13.2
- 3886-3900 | -0.6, 15.5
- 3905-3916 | -2.9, 18.4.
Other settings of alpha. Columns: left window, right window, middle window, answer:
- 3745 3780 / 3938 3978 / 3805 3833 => -0.15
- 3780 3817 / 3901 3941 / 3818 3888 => 0.01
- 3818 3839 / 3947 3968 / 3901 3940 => 0.08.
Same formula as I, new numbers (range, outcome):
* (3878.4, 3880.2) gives 18.6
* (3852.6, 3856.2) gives 18.8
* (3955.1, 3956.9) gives 18.6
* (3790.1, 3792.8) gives 18.1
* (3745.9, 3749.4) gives 15.3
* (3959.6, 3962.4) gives 18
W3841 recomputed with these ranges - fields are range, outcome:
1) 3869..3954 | 19.79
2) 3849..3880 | 19.85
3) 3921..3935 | 18.35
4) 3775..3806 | 20.12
